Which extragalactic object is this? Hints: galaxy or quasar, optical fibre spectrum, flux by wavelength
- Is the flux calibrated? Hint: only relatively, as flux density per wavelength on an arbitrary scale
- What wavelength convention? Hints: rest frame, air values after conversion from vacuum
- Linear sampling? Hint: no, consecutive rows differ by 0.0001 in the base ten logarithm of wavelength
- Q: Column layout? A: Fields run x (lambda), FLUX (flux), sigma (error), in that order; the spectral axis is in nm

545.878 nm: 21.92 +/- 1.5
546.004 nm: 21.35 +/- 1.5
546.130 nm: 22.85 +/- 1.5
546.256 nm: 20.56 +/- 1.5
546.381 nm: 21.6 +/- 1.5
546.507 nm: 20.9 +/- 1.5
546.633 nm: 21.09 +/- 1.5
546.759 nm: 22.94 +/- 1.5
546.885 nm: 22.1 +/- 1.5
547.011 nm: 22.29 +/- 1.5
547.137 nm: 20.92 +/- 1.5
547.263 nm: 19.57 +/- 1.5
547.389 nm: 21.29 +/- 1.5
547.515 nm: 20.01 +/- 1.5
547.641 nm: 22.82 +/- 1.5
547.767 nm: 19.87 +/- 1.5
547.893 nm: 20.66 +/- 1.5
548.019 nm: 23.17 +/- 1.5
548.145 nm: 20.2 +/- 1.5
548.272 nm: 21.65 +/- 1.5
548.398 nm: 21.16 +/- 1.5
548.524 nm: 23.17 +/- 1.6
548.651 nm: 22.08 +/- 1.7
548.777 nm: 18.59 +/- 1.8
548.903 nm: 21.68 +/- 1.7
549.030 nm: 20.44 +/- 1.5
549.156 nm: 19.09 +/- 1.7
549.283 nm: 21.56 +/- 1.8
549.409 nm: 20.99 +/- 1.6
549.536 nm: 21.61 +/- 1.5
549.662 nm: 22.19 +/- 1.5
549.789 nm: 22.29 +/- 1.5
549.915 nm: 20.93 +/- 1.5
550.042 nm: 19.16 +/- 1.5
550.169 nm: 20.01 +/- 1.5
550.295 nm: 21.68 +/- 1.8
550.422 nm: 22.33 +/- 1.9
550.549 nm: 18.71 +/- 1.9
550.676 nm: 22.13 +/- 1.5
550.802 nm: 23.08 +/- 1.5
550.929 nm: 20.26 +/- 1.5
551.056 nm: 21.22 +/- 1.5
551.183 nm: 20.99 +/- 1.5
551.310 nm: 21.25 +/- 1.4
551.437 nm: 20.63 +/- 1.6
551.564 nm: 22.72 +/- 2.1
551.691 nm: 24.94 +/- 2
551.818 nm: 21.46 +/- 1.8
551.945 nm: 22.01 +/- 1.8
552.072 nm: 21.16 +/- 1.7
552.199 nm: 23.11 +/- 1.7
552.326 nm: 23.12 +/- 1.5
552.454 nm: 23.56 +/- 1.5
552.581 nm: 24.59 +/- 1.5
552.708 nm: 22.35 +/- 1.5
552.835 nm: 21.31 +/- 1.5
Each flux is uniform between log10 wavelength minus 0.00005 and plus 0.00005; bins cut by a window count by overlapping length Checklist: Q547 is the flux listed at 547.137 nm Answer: 20.92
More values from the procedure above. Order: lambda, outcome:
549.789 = 22.29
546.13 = 22.85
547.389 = 21.29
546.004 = 21.35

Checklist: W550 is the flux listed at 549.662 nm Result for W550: 22.19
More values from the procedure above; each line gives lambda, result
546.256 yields 20.56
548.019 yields 23.17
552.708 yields 22.35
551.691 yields 24.94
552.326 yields 23.12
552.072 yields 21.16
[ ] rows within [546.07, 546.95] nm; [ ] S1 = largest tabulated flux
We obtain 22.94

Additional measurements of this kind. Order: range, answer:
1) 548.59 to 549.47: 22.08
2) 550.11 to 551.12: 23.08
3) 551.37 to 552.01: 24.94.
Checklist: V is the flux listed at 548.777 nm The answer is 18.59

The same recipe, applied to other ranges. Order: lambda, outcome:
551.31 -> 21.25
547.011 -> 22.29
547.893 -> 20.66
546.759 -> 22.94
